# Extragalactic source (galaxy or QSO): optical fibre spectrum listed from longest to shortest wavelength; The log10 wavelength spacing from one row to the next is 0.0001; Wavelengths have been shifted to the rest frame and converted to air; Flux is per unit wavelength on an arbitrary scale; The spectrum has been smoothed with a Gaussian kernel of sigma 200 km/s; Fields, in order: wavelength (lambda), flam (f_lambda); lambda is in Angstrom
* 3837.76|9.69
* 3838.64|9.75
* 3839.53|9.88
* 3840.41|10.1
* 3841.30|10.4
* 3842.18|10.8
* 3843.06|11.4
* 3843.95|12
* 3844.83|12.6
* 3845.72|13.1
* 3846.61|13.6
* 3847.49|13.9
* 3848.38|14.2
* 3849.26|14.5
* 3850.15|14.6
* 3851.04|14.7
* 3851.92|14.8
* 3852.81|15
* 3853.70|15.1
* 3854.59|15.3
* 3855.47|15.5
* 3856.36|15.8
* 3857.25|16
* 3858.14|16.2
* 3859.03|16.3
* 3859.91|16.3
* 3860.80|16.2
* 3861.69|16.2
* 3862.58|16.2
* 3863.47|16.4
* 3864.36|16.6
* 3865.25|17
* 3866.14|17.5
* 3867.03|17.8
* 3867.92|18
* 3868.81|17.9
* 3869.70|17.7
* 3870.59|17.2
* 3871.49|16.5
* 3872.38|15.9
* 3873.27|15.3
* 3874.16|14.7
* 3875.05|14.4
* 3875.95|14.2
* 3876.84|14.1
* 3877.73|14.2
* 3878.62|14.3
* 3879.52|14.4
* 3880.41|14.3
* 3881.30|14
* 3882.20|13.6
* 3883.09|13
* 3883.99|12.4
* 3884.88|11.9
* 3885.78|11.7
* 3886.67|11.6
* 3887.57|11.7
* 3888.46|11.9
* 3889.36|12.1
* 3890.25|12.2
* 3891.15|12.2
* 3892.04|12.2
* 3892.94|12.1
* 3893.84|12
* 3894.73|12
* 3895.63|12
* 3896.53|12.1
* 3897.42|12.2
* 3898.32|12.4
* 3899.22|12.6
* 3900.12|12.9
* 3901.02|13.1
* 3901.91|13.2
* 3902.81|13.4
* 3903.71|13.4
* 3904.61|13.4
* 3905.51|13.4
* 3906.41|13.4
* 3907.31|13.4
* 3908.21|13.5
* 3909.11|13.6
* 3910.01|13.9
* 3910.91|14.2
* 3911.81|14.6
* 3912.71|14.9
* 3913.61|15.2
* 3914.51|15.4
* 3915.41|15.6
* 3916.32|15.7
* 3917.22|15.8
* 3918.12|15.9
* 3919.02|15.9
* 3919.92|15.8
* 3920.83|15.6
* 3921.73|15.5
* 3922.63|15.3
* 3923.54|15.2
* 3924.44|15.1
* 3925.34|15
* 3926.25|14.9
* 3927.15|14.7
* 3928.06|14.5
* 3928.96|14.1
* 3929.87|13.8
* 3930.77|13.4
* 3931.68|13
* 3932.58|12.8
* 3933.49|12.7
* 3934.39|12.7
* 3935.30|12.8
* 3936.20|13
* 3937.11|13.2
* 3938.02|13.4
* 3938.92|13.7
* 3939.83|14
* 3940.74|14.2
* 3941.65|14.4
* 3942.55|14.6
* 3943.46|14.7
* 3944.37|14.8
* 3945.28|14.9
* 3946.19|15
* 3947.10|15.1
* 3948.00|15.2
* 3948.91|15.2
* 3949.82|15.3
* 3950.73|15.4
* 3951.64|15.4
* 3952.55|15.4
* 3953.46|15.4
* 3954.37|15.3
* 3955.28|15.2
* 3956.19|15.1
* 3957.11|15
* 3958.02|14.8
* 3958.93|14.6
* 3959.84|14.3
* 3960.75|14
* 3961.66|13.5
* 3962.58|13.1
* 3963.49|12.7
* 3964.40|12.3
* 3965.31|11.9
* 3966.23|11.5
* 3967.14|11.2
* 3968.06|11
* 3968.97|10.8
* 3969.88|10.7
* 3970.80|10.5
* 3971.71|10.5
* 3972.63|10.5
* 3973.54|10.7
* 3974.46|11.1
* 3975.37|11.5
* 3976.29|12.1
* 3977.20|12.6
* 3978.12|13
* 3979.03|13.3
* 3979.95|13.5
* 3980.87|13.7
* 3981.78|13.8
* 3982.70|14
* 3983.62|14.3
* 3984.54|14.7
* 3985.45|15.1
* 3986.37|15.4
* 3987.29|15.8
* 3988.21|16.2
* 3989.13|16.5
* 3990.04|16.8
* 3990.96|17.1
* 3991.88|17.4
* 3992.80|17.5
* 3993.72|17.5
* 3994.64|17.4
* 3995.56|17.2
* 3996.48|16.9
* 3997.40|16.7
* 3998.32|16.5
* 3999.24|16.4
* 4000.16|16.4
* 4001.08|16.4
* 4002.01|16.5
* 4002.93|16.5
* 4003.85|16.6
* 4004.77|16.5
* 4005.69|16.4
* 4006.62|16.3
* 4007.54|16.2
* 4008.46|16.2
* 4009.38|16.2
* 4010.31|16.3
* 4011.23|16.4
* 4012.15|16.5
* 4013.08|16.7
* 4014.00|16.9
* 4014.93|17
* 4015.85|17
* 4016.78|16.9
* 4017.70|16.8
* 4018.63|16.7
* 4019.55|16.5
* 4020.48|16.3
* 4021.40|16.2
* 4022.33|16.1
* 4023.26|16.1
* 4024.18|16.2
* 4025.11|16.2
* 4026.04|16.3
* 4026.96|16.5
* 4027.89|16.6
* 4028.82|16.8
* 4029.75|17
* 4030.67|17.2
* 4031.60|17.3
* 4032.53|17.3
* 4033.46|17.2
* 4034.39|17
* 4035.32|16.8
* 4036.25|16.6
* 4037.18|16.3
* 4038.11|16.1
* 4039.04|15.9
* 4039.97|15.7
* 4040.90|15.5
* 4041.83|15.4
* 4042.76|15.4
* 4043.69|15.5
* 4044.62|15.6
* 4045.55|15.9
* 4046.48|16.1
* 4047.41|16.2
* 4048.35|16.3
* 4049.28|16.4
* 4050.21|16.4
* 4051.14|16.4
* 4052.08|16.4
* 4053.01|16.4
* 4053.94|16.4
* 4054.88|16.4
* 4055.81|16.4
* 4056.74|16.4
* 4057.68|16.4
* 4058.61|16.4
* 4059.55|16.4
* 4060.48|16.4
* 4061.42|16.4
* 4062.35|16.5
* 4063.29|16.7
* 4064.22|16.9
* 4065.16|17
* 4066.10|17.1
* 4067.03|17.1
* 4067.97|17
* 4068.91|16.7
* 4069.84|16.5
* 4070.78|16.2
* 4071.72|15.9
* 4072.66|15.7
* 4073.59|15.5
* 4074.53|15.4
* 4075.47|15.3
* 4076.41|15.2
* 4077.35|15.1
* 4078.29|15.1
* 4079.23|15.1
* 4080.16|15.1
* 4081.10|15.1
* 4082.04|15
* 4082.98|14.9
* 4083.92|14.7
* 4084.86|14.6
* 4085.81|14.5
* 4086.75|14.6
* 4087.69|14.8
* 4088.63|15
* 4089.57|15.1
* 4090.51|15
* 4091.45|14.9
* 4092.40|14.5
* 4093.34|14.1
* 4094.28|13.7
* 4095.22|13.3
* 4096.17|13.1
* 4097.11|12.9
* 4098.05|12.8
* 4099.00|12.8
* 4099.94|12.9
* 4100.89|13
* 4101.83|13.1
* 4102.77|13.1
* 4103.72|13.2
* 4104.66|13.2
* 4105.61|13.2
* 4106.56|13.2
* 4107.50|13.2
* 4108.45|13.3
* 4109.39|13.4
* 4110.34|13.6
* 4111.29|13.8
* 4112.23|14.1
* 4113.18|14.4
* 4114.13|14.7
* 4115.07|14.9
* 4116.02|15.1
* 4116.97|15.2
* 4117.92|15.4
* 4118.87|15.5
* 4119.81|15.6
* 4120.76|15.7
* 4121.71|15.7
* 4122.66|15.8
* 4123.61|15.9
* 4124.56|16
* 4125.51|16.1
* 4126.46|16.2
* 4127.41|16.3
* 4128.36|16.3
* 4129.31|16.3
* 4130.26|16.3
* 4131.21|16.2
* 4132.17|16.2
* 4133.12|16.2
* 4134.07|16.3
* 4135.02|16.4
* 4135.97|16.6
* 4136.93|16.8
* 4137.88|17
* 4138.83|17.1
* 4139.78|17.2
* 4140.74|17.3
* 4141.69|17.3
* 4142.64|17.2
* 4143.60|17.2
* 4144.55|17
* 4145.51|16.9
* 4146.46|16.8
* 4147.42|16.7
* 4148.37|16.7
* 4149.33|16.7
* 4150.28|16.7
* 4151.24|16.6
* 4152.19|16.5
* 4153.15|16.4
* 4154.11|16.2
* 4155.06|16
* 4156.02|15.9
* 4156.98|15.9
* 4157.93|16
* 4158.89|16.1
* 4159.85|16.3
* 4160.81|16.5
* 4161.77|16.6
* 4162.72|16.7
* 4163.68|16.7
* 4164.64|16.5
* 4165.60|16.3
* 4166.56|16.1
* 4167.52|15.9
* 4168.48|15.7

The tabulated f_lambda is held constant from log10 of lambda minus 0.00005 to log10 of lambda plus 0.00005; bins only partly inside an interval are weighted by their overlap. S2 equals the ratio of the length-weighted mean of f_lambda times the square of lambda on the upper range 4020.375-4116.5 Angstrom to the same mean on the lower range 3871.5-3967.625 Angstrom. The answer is 1.19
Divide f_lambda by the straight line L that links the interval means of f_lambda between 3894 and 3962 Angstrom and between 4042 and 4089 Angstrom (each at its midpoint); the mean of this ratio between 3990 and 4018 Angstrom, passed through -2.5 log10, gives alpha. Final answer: -0.106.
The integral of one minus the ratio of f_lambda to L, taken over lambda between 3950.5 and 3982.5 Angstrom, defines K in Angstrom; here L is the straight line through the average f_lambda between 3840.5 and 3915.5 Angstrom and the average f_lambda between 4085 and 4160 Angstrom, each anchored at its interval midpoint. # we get 3.4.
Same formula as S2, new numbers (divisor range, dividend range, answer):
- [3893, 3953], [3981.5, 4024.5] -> 1.21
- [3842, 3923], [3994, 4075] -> 1.24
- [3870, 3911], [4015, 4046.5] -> 1.32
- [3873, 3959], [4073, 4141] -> 1.17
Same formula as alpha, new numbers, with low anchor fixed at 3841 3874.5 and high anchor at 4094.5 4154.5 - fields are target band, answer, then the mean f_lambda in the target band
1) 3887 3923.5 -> 0.122 mag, 13.7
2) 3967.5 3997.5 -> 0.091 mag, 14.1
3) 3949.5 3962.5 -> 0.033 mag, 14.8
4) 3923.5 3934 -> 0.091 mag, 14.1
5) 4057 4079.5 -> -0.058 mag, 16.2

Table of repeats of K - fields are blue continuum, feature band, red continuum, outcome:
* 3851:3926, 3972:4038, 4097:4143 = -4.6 Angstrom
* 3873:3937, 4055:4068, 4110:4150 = -1.1 Angstrom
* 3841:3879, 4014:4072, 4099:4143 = -4.8 Angstrom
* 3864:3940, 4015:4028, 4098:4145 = -1.5 Angstrom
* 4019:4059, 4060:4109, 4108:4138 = 3.4 Angstrom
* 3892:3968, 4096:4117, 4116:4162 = 3.2 Angstrom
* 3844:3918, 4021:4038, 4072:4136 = -2.4 Angstrom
